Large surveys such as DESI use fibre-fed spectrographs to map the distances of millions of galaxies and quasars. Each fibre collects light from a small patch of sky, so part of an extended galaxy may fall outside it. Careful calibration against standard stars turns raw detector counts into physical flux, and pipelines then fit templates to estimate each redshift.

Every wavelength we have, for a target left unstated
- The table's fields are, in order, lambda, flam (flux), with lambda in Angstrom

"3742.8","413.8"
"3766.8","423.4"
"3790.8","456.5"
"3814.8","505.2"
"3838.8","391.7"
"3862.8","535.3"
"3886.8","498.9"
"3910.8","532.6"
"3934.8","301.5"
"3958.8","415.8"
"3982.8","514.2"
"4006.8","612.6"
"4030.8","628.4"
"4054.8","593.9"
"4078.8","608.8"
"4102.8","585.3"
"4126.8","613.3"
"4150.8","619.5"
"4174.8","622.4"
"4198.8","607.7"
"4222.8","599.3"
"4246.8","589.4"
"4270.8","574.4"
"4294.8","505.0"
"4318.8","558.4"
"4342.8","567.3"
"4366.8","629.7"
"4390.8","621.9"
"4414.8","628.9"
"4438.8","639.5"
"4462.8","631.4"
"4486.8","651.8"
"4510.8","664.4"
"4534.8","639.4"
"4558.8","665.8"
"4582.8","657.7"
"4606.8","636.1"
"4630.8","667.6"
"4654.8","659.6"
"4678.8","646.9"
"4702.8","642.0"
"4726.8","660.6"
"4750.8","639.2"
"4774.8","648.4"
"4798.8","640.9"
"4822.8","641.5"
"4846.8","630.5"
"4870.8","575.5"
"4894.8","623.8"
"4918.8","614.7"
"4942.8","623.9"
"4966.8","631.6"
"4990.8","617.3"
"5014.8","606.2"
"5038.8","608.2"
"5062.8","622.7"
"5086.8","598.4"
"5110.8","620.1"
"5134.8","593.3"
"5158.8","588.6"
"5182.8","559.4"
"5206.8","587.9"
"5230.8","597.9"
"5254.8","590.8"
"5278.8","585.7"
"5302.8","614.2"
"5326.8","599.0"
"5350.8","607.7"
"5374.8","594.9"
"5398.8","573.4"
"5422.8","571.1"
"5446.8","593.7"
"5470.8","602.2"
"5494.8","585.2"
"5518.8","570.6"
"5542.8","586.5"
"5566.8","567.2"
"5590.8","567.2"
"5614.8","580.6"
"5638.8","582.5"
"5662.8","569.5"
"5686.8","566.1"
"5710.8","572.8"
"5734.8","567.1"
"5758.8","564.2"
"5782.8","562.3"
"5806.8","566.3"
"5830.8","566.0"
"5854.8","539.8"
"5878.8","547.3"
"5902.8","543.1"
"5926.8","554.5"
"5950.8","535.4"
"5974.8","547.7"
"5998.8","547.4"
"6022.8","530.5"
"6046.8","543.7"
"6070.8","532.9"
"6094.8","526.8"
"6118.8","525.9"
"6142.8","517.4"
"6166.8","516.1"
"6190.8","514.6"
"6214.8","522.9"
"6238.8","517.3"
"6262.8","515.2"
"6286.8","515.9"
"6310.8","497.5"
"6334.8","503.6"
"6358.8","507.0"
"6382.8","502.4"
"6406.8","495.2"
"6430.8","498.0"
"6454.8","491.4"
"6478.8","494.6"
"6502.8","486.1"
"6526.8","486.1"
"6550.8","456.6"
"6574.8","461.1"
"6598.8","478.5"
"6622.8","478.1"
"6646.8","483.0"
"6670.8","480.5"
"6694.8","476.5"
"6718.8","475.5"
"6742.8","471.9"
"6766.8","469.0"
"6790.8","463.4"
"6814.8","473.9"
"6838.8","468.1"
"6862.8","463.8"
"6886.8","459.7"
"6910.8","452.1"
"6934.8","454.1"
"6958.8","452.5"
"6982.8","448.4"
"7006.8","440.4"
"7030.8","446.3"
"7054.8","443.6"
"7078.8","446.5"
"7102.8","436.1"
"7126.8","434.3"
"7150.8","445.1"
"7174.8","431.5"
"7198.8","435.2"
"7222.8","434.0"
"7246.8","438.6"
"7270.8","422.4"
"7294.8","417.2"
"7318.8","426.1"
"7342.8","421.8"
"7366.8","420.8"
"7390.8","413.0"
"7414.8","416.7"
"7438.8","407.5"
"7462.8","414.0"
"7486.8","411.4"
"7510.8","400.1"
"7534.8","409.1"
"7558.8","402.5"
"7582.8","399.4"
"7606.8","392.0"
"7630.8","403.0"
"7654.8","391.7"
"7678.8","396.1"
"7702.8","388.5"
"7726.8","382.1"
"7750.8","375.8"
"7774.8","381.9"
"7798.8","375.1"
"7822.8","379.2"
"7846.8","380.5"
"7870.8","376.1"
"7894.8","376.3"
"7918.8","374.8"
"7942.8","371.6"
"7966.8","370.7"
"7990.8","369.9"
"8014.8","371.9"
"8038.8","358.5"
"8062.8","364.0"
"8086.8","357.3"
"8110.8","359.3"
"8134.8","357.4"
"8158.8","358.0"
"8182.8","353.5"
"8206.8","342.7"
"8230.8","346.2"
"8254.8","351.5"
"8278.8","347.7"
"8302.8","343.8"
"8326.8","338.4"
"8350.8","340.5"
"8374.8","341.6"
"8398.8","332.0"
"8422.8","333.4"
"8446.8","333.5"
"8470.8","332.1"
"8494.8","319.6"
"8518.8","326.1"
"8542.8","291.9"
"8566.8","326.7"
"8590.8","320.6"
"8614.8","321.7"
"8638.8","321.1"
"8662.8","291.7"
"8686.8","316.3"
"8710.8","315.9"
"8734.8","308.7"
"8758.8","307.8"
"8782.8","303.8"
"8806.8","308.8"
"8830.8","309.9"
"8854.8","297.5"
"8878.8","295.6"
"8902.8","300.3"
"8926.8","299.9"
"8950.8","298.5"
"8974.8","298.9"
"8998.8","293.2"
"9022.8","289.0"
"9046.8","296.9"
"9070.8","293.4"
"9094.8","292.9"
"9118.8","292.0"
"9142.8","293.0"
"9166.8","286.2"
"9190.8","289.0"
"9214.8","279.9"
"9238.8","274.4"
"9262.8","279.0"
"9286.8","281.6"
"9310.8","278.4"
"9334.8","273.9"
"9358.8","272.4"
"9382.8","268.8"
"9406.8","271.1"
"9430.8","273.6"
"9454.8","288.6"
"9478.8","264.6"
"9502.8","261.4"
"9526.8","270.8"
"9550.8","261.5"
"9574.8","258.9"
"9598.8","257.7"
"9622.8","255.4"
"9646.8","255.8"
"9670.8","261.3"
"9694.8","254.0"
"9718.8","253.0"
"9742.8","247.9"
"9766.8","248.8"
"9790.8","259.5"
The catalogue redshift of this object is 0.00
